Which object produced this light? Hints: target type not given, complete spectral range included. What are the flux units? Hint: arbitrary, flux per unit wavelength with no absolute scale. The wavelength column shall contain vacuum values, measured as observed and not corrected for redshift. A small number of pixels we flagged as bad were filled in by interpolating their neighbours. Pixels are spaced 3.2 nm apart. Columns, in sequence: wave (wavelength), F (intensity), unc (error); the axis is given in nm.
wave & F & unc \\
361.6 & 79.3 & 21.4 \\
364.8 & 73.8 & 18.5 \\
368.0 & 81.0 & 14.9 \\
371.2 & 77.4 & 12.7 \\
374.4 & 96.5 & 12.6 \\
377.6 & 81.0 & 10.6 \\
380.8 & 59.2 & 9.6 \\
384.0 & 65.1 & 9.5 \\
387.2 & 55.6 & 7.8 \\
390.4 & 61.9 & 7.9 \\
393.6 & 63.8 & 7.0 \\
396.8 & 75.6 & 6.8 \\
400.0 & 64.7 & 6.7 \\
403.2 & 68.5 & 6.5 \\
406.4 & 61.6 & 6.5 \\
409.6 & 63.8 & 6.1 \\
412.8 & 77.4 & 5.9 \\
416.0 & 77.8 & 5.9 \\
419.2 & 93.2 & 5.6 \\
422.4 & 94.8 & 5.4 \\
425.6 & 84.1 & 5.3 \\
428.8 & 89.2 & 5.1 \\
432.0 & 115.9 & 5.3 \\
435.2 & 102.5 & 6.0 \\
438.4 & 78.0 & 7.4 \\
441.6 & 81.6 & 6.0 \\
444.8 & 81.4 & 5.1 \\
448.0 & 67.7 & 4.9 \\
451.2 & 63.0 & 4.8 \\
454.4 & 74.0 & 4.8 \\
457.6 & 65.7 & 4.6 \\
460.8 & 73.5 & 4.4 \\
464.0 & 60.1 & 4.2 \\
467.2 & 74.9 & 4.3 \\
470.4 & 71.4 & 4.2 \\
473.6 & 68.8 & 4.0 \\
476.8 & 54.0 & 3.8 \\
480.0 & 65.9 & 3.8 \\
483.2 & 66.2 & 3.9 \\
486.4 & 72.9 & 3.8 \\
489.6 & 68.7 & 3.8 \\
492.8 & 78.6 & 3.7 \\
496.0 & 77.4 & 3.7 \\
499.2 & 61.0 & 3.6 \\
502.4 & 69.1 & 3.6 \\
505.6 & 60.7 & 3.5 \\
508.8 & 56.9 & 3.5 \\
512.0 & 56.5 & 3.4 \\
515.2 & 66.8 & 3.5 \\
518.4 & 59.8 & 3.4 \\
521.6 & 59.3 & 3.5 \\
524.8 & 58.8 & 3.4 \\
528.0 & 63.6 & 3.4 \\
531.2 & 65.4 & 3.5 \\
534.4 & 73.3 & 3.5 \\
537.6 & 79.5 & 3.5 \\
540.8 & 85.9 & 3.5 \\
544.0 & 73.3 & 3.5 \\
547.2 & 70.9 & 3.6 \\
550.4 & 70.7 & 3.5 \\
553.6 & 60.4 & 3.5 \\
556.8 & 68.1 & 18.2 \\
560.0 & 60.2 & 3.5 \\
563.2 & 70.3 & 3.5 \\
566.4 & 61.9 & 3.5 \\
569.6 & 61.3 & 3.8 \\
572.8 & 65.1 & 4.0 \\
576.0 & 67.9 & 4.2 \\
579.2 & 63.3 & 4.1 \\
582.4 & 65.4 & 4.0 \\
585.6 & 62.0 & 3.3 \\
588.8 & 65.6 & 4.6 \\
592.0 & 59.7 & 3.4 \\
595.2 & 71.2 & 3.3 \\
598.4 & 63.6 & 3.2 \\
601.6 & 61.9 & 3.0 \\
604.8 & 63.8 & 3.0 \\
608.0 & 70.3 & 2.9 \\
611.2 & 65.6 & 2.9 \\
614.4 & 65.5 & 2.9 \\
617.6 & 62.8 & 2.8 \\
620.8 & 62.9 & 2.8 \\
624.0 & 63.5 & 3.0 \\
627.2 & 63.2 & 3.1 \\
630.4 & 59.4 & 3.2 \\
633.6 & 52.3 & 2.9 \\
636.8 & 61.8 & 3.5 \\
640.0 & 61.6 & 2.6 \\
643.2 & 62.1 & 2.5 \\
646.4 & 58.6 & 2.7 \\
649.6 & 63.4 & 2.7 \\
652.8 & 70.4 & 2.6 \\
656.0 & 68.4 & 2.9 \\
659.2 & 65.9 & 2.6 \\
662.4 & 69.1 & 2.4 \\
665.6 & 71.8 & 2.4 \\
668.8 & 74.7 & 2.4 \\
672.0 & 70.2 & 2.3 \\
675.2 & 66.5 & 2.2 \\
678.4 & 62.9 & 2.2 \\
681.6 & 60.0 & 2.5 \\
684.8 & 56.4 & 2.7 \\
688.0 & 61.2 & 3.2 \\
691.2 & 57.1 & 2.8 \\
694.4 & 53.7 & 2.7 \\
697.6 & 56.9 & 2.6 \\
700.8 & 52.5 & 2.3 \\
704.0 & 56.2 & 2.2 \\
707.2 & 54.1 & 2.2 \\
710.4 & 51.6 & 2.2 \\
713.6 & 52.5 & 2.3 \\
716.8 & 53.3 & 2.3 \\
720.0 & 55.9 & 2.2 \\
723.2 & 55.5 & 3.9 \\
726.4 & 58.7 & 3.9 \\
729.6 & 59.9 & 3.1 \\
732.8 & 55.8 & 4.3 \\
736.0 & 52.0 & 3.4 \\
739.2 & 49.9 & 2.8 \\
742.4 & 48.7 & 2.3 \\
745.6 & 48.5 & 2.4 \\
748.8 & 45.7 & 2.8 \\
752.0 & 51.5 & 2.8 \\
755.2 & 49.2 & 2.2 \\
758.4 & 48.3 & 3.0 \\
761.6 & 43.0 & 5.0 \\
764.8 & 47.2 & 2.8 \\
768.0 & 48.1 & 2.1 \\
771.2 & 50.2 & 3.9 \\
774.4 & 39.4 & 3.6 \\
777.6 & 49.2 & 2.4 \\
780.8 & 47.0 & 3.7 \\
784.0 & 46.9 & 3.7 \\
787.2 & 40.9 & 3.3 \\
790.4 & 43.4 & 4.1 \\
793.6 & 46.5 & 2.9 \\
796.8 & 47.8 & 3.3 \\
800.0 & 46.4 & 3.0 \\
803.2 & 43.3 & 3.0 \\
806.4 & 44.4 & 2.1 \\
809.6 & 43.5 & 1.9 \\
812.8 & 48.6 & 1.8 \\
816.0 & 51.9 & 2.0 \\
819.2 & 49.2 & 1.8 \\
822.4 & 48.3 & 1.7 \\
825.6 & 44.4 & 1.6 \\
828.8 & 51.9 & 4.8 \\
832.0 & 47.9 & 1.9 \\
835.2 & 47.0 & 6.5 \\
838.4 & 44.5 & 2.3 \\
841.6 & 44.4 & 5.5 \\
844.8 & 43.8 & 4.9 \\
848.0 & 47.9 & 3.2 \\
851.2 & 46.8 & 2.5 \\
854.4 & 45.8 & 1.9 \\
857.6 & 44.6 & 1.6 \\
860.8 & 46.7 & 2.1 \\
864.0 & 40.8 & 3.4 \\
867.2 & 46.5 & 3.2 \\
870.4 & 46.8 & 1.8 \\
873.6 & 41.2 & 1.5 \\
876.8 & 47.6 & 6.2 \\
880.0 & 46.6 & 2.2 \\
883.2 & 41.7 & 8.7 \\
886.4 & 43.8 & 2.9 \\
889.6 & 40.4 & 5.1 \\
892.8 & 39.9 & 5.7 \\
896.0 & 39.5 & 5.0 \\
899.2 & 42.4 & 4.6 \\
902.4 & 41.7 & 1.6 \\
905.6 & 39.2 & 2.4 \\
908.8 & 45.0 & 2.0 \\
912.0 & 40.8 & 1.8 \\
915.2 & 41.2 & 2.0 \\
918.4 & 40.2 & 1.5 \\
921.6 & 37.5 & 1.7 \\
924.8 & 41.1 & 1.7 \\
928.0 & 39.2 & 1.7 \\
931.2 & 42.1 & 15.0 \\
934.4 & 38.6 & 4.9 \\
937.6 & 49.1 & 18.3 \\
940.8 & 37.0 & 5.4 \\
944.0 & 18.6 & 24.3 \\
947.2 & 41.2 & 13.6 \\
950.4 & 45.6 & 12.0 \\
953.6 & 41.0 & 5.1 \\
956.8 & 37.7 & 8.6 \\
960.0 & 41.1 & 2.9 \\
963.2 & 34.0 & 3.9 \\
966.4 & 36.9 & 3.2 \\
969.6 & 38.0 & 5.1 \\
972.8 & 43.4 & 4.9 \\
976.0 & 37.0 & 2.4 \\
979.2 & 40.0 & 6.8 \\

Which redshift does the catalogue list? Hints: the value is 1.59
